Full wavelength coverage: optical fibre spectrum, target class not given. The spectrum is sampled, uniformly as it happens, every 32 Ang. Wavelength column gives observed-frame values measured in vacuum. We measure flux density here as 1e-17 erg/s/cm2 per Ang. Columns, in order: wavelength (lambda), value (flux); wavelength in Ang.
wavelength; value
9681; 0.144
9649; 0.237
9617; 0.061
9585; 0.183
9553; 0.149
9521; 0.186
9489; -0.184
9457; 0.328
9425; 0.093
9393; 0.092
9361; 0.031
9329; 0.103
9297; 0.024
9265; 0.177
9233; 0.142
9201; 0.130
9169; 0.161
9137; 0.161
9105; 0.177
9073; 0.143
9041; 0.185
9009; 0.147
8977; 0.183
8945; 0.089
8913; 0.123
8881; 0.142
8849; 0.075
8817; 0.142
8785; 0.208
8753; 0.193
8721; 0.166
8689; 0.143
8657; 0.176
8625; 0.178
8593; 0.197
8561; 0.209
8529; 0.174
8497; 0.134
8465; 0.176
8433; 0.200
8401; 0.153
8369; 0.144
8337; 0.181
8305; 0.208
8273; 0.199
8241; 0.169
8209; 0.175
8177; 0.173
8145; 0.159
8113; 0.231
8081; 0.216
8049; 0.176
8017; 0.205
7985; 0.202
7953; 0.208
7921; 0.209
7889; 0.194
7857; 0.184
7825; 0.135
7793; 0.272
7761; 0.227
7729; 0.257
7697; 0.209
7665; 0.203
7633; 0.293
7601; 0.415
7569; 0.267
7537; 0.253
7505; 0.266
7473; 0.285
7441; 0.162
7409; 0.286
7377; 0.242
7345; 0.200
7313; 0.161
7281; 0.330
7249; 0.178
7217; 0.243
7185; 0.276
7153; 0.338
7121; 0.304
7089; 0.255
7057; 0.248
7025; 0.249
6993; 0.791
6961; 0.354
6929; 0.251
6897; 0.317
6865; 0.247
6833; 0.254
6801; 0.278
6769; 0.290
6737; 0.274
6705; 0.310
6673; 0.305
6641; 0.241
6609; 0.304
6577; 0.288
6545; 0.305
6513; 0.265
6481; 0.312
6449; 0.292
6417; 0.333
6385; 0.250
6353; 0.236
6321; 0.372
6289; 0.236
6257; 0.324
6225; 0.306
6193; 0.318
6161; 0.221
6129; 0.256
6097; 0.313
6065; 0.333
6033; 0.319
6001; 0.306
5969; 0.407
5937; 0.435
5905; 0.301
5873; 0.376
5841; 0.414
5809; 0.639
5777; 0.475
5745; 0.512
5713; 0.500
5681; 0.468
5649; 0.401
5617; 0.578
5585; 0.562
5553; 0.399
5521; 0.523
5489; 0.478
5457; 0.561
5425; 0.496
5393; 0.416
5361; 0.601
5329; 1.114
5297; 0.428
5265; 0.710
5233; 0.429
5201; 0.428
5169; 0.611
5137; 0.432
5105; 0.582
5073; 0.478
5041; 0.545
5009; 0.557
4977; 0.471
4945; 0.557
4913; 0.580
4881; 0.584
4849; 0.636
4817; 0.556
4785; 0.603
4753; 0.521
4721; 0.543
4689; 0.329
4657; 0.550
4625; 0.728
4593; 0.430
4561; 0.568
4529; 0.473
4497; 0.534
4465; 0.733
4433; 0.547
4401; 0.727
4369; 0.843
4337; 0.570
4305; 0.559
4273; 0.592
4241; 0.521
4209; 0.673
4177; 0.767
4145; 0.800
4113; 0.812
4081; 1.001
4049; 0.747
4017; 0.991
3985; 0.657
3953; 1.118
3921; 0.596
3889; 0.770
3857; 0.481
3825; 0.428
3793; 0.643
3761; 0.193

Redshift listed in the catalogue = 0.064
